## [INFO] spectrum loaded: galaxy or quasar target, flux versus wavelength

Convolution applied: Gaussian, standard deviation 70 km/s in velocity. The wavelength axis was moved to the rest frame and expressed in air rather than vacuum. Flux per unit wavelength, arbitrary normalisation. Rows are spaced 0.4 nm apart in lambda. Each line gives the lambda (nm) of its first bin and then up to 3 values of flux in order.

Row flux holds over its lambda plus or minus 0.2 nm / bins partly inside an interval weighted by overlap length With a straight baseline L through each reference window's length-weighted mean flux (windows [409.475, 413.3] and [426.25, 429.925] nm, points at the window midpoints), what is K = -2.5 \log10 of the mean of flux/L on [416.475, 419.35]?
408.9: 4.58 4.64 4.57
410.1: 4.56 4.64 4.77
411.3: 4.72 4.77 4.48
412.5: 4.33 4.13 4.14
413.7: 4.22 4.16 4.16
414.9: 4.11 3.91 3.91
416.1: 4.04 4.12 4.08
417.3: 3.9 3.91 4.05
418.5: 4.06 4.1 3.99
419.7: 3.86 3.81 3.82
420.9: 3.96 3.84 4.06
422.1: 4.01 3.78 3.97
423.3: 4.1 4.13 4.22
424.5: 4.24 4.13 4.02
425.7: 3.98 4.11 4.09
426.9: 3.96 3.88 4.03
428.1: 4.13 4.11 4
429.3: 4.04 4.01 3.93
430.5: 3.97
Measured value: 0.08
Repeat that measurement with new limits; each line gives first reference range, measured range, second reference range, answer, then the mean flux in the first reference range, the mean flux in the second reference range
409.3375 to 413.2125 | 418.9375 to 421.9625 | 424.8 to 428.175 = 0.08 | 4.54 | 4.03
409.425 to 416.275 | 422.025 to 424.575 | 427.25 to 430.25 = 0.02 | 4.34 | 4.02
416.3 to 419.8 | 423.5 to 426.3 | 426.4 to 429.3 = -0.03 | 4.01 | 4.03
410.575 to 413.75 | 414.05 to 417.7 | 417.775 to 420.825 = 0.04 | 4.46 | 3.95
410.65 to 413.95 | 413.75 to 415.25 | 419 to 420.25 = 0.04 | 4.44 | 3.91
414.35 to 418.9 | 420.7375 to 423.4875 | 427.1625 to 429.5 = 0.02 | 4.02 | 4.04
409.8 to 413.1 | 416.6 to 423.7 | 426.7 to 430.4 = 0.08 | 4.55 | 4.01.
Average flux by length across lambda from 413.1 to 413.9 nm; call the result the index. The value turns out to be 4.18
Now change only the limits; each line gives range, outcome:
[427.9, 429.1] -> 4.08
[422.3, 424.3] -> 4.04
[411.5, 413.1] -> 4.43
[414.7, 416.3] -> 3.99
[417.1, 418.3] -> 3.95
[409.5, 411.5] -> 4.65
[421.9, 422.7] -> 3.89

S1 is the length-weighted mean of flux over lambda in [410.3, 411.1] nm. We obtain 4.71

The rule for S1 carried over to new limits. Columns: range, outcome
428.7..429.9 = 4.02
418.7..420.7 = 3.92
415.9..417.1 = 4.08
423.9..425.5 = 4.15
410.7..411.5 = 4.74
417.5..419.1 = 4.03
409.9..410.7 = 4.6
